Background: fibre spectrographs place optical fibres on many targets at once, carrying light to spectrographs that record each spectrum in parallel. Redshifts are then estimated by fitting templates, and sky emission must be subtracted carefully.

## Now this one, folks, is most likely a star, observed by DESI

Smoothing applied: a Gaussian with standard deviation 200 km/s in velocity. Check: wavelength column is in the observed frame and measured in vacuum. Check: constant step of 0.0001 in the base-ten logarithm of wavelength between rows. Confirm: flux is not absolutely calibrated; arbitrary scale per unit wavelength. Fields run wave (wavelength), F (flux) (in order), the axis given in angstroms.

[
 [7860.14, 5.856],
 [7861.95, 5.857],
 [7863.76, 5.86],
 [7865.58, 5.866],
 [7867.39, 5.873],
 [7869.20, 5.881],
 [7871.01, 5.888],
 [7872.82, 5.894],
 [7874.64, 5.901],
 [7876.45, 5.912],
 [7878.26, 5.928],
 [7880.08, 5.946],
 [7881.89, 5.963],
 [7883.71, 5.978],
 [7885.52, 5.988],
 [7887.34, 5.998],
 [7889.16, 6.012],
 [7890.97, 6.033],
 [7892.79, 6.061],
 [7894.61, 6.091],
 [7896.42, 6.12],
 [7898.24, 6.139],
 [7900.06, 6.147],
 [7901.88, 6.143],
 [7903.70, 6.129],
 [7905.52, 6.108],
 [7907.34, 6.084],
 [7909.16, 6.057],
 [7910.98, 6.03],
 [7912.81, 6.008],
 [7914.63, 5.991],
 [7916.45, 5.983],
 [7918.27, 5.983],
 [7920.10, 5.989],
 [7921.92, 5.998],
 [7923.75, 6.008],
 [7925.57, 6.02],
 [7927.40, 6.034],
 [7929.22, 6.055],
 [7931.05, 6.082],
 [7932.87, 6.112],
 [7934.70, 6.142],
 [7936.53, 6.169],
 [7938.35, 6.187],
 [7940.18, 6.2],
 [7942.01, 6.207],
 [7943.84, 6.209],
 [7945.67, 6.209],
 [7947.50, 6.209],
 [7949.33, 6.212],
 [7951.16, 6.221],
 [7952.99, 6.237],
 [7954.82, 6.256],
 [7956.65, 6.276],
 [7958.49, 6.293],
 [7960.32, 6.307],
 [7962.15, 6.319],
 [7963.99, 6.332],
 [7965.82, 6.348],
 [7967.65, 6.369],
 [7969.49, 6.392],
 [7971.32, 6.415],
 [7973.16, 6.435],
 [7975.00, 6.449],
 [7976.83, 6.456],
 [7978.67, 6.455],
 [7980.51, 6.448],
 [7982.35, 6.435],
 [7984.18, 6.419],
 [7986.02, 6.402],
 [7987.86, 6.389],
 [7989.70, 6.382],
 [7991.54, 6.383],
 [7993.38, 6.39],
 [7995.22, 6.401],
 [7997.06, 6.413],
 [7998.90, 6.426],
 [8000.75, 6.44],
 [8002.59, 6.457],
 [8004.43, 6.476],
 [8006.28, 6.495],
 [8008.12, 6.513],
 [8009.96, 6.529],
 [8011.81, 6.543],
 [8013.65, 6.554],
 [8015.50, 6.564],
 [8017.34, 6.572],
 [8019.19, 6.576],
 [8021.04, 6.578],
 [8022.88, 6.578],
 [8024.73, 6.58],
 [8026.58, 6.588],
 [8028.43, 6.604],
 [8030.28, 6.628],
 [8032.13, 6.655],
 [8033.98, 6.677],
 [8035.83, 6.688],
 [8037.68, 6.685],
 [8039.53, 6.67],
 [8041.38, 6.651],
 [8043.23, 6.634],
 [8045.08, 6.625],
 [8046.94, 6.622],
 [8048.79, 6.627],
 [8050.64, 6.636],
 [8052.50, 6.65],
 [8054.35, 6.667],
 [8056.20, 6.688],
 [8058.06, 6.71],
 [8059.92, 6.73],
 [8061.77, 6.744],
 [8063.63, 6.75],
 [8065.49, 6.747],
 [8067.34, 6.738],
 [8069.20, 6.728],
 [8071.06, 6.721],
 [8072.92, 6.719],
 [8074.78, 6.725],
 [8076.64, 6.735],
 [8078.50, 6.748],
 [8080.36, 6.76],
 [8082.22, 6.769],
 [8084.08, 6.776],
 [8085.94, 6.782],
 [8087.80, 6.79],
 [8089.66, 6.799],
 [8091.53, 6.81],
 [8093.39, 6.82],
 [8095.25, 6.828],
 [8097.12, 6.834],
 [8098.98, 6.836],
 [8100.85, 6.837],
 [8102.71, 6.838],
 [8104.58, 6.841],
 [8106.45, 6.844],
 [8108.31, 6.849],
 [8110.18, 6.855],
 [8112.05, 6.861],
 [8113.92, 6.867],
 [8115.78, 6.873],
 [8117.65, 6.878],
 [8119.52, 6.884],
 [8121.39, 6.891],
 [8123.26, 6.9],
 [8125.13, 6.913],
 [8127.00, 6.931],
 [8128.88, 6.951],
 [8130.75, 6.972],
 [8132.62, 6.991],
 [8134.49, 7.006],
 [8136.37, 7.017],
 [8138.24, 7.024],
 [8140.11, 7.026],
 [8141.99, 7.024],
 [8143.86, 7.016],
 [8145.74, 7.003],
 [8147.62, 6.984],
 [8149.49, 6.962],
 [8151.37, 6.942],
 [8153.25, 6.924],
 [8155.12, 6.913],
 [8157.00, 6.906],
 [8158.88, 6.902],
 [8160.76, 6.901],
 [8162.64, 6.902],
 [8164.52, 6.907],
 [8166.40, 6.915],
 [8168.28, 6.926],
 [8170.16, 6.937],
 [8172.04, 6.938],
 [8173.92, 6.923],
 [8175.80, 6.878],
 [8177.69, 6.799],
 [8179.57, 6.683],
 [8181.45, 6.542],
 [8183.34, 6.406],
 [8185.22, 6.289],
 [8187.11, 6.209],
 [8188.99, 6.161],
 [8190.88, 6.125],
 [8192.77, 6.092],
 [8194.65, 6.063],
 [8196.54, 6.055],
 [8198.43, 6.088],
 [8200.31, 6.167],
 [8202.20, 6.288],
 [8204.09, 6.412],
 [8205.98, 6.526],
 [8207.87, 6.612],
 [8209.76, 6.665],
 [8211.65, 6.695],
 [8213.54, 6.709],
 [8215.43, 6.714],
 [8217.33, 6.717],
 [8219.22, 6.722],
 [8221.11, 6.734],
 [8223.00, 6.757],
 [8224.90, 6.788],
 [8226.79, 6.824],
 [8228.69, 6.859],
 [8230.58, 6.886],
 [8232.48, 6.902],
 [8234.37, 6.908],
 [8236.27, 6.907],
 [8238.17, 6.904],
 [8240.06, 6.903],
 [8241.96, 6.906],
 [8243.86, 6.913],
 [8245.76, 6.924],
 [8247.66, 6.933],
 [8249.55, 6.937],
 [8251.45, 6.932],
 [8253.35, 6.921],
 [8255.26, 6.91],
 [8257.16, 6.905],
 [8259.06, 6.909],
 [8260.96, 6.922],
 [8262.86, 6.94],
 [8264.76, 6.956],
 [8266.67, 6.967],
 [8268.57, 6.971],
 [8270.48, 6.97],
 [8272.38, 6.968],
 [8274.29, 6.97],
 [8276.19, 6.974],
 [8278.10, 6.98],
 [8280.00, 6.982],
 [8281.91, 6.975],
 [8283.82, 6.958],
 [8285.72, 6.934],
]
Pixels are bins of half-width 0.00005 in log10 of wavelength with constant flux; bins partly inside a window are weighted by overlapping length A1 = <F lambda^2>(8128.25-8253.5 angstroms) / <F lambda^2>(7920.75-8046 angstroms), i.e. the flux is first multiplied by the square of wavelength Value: 1.1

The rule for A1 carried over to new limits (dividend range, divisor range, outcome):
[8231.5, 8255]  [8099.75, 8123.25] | 1.04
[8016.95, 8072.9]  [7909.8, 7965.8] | 1.11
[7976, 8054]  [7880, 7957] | 1.10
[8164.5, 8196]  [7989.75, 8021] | 1.06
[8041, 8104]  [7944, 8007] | 1.08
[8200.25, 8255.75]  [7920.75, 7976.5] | 1.17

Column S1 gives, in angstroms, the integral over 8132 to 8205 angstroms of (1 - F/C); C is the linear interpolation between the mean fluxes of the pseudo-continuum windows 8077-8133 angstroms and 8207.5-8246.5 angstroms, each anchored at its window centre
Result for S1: 1.4 angstroms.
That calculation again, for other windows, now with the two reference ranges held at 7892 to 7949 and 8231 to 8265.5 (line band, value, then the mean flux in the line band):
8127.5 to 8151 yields -1.24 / 6.99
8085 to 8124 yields -1.70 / 6.84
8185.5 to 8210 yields 1.93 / 6.26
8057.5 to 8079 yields -0.89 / 6.73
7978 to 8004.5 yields -0.62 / 6.42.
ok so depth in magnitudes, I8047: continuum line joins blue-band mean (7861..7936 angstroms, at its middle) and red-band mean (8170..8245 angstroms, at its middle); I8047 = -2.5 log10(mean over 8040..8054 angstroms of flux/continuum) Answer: -0.057 mag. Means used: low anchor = 6.01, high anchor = 6.61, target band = 6.64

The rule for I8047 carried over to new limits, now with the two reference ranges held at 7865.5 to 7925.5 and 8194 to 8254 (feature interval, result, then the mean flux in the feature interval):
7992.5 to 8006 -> -0.04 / 6.43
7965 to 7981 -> -0.04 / 6.42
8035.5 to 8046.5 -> -0.06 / 6.66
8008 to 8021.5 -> -0.05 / 6.55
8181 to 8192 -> 0.06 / 6.27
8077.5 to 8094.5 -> -0.06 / 6.79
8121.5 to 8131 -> -0.07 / 6.92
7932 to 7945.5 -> -0.01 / 6.18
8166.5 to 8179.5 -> -0.05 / 6.89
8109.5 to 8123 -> -0.07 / 6.88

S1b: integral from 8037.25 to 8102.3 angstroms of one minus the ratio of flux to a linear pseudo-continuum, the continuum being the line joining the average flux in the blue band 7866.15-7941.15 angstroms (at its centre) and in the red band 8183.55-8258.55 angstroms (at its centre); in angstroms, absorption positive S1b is -3.92 angstroms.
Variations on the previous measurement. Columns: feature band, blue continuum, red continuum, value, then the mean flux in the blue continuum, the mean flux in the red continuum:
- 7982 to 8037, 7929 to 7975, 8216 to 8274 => -1.15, 6.25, 6.89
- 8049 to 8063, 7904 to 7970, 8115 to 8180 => -0.20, 6.15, 6.93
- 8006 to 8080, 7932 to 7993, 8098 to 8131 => -0.43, 6.31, 6.88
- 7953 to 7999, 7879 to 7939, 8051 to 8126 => -0.37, 6.05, 6.79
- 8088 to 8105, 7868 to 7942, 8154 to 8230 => -1.06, 6.04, 6.62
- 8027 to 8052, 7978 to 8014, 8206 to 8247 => -0.51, 6.45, 6.8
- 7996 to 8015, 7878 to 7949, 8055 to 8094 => -0.07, 6.07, 6.75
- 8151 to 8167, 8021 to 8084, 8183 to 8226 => -0.99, 6.68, 6.44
